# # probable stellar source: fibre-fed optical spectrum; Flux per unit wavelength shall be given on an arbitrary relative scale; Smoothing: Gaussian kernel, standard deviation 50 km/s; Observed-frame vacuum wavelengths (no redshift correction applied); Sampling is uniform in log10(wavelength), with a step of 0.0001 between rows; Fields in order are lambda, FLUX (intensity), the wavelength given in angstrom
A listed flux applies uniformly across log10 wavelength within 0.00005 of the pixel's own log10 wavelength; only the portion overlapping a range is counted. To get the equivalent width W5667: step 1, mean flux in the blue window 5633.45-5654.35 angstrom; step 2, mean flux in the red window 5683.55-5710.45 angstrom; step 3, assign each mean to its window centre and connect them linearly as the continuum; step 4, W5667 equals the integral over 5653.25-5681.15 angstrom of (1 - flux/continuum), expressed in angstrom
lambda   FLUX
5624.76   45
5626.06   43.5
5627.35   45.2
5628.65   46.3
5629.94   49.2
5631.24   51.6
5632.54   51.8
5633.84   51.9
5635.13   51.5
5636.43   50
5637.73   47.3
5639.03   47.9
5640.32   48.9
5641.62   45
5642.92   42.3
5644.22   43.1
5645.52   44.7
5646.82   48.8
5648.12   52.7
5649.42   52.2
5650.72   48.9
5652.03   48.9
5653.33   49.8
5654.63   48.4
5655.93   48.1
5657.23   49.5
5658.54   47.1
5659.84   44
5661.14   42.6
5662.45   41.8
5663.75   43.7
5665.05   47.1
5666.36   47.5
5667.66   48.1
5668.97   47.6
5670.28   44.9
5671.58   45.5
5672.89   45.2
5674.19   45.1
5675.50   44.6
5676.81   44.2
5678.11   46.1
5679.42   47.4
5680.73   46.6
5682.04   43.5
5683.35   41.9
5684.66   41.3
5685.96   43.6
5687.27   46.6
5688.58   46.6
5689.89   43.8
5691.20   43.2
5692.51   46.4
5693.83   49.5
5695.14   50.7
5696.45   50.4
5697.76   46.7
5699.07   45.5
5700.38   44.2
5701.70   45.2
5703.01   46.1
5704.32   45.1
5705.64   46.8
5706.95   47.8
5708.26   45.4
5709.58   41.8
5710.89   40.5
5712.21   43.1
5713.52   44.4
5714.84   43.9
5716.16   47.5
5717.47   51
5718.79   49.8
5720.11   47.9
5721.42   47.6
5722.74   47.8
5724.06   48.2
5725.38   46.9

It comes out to 0.7 angstrom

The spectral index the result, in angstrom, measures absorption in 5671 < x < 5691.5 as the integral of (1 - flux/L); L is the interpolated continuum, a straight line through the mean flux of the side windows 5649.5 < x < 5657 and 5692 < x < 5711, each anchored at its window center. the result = 1.2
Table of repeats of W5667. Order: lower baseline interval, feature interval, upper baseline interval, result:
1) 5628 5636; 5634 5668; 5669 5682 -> 0.62 angstrom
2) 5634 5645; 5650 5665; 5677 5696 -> -0.03 angstrom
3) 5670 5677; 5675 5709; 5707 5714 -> -1.18 angstrom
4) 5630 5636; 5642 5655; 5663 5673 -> 0.30 angstrom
